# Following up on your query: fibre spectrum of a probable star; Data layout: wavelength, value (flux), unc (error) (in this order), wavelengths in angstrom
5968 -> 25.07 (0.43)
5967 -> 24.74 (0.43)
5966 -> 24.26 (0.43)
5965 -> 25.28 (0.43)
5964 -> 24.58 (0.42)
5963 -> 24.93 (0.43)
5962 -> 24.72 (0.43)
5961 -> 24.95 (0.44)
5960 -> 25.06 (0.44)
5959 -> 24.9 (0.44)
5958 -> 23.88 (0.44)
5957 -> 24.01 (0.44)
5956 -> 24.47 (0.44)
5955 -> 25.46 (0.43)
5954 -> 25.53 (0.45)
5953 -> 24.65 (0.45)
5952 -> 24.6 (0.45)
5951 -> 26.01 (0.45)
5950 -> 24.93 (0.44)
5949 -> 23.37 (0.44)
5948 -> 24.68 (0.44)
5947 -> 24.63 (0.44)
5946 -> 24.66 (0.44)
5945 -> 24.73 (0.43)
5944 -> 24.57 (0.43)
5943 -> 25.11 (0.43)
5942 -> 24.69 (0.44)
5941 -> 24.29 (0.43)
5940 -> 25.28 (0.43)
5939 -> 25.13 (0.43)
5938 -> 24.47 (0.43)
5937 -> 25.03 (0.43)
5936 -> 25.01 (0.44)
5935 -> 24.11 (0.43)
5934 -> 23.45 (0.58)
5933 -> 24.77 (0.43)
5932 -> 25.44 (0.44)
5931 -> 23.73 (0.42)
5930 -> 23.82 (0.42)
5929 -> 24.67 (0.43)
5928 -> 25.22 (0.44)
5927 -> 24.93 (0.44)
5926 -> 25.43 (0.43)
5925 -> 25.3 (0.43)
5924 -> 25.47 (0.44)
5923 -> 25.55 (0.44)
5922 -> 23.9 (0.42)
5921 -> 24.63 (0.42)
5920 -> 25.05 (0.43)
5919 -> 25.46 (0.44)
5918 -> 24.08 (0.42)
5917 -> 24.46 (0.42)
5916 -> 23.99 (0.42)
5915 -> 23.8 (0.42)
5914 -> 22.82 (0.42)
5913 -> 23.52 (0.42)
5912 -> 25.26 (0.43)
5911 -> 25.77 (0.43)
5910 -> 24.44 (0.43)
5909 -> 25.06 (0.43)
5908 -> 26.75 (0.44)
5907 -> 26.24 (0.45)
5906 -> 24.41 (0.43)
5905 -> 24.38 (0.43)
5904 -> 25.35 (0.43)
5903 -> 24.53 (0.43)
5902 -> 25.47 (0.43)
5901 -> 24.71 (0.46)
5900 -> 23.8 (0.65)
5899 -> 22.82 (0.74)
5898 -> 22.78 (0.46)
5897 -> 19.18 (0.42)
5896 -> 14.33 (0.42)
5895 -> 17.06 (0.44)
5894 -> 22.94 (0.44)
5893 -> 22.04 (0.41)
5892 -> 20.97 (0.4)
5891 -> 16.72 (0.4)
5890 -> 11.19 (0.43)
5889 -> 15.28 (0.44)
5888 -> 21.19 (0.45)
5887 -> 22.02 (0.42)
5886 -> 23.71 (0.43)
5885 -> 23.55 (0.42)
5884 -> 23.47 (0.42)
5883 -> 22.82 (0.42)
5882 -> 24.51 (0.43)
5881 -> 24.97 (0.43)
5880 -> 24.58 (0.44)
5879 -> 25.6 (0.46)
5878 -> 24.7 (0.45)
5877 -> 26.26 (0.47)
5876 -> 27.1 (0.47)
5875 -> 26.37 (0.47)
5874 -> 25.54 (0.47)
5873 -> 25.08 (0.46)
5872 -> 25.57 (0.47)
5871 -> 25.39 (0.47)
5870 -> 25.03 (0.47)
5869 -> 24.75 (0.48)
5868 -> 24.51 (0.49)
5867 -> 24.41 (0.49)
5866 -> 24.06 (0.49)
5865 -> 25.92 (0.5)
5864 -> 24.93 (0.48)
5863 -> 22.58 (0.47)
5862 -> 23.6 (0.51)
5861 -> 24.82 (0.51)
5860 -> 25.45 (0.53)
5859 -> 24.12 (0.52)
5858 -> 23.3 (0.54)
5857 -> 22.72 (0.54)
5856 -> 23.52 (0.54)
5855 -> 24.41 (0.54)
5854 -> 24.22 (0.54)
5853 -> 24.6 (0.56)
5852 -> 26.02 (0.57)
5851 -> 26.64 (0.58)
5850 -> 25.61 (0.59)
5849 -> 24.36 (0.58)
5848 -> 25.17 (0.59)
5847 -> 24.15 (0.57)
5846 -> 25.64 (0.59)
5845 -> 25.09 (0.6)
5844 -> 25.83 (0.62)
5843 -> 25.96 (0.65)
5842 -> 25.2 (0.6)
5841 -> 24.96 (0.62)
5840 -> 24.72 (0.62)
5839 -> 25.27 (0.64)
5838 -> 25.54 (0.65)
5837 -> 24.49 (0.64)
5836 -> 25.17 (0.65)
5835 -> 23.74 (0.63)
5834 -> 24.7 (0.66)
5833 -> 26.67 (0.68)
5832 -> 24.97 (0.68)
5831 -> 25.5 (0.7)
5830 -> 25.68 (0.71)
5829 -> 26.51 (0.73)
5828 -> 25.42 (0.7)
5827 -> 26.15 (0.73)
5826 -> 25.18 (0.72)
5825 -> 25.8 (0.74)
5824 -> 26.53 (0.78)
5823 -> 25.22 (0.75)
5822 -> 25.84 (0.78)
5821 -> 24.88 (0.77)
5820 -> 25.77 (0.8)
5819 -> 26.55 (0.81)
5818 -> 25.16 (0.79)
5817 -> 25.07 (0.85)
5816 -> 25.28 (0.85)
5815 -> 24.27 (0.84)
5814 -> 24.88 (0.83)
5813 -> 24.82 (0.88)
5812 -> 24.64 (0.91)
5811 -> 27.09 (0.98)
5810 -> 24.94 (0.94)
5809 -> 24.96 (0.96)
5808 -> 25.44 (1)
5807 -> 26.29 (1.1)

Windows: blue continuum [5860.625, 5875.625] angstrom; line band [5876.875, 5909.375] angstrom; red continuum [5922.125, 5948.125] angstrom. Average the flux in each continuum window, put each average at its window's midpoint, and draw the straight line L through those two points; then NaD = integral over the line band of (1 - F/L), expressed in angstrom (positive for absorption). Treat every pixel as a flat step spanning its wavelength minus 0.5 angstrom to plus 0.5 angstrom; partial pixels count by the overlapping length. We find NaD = 3.1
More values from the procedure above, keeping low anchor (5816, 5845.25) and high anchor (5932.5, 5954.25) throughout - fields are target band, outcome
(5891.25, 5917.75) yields 1.8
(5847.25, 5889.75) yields 1.6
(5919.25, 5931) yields 0.0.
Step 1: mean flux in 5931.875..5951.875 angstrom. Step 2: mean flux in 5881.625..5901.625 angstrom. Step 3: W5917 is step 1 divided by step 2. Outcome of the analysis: 1.2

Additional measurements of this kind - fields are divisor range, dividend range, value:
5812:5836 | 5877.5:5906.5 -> 0.87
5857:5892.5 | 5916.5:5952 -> 1.05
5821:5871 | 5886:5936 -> 0.93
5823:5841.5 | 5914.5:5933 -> 0.97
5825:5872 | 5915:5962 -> 0.99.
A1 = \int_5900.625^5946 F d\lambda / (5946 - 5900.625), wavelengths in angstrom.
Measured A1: 24.8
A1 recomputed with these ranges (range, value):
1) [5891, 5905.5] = 22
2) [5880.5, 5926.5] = 23.1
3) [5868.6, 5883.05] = 25.3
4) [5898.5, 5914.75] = 24.7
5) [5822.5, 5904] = 24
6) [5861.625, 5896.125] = 23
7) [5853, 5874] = 24.5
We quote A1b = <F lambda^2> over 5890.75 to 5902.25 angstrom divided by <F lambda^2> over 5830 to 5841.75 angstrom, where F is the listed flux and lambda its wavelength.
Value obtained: 0.86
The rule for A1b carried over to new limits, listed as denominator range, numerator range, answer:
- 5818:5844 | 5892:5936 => 0.97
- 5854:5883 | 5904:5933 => 1.02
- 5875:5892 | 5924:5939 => 1.12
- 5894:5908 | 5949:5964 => 1.11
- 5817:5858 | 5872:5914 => 0.93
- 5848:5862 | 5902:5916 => 1.03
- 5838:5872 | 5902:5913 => 1.03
